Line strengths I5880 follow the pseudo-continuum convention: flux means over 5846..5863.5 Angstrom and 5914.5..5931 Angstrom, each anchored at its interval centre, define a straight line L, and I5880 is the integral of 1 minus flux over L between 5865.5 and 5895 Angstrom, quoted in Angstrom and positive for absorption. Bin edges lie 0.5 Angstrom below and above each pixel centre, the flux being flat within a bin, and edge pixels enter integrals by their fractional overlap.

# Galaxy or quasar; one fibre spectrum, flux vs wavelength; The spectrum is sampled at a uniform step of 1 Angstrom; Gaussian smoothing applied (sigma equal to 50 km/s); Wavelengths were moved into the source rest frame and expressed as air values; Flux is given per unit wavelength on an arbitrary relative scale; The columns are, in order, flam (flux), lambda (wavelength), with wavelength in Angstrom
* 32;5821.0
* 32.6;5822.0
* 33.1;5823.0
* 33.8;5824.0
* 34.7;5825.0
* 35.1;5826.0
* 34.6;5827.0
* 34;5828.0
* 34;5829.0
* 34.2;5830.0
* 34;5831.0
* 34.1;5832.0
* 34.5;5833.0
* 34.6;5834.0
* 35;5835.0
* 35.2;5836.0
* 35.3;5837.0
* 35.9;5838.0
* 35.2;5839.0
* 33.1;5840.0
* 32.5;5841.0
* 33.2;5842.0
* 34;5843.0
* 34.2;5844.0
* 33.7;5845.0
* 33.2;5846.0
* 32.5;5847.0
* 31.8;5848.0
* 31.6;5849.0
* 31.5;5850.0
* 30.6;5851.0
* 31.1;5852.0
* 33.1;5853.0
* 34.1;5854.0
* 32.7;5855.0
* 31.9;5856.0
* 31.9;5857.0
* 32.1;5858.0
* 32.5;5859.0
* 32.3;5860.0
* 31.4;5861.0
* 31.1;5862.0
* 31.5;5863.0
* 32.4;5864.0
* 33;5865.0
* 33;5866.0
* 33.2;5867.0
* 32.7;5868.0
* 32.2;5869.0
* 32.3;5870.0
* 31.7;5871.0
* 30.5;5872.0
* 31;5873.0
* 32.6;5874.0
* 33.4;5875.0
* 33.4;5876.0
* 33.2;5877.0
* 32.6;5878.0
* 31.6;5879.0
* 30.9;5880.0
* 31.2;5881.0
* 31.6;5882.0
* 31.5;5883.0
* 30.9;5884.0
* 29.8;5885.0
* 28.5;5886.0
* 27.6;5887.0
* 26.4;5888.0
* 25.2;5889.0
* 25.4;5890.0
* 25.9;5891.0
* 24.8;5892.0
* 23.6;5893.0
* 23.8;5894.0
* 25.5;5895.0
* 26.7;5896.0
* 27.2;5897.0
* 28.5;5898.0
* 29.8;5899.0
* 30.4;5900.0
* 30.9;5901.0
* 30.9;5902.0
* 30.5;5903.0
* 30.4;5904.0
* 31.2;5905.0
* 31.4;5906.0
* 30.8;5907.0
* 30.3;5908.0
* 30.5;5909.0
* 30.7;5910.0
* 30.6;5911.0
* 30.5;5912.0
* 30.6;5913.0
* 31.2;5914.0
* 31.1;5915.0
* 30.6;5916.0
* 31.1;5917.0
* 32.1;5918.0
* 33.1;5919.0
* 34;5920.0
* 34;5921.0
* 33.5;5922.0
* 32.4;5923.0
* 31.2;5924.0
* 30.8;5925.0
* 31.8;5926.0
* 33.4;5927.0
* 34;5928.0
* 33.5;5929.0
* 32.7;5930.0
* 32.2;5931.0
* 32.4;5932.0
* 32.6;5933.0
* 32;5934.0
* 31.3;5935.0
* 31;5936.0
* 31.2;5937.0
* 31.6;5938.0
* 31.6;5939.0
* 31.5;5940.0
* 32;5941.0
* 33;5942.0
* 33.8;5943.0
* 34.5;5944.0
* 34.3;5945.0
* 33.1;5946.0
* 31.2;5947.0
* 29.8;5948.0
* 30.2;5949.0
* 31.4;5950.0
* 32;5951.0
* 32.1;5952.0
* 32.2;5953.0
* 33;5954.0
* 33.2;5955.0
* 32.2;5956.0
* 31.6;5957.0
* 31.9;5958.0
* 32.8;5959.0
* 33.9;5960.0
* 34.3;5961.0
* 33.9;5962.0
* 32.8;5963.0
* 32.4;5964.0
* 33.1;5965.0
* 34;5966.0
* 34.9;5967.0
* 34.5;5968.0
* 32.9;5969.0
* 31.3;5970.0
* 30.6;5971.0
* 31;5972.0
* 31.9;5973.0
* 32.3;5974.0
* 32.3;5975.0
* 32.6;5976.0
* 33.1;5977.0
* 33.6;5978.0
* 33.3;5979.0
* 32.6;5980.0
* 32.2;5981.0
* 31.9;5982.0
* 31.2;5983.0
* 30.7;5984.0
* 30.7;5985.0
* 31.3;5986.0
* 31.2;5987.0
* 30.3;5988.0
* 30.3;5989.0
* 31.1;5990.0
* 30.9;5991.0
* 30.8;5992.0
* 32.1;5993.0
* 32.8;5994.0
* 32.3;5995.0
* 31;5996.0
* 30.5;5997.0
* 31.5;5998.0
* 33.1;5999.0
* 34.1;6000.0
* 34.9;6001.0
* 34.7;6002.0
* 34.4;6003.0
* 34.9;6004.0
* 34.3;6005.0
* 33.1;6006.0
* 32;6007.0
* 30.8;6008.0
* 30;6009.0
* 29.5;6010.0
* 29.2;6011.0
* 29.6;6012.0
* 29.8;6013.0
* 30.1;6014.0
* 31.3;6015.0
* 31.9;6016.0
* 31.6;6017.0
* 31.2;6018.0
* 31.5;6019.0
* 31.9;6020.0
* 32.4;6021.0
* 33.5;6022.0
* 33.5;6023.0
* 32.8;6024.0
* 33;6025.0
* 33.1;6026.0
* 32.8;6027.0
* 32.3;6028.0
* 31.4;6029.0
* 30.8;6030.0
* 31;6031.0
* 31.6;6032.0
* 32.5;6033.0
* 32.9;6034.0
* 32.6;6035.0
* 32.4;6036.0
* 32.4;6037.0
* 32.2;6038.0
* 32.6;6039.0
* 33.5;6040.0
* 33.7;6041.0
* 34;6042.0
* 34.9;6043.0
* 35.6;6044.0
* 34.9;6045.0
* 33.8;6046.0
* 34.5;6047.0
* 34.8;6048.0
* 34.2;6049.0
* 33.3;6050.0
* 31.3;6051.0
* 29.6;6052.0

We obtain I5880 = 2.0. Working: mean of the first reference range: 32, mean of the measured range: 29.9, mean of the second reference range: 32.4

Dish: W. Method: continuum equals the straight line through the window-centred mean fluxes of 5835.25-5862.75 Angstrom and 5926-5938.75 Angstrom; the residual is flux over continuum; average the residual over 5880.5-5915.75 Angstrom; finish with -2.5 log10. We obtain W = 0.12 mag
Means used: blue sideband 32.9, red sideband 32.3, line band 29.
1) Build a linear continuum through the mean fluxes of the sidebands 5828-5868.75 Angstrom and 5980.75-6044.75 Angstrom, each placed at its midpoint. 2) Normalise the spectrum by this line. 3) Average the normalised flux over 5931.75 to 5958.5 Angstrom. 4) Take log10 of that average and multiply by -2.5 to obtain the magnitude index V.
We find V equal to 0.014 mag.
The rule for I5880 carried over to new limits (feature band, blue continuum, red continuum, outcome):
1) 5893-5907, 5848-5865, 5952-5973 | 1.5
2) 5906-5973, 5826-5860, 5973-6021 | 0.5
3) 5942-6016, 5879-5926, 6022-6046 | -1.3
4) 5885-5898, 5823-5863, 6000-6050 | 2.7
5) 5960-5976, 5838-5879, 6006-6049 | -0.2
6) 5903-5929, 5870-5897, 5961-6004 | -1.2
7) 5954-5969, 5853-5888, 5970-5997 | -0.7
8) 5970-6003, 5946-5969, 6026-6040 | 0.5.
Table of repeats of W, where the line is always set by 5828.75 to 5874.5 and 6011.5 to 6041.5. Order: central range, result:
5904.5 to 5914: 0.064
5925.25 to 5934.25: -0.006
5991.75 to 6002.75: -0.014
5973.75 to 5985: 0.001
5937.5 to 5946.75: -0.010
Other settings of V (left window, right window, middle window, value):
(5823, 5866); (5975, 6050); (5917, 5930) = 0.00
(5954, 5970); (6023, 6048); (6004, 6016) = 0.07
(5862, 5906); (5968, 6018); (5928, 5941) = -0.04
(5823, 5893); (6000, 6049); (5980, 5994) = 0.04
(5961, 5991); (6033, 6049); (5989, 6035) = 0.03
